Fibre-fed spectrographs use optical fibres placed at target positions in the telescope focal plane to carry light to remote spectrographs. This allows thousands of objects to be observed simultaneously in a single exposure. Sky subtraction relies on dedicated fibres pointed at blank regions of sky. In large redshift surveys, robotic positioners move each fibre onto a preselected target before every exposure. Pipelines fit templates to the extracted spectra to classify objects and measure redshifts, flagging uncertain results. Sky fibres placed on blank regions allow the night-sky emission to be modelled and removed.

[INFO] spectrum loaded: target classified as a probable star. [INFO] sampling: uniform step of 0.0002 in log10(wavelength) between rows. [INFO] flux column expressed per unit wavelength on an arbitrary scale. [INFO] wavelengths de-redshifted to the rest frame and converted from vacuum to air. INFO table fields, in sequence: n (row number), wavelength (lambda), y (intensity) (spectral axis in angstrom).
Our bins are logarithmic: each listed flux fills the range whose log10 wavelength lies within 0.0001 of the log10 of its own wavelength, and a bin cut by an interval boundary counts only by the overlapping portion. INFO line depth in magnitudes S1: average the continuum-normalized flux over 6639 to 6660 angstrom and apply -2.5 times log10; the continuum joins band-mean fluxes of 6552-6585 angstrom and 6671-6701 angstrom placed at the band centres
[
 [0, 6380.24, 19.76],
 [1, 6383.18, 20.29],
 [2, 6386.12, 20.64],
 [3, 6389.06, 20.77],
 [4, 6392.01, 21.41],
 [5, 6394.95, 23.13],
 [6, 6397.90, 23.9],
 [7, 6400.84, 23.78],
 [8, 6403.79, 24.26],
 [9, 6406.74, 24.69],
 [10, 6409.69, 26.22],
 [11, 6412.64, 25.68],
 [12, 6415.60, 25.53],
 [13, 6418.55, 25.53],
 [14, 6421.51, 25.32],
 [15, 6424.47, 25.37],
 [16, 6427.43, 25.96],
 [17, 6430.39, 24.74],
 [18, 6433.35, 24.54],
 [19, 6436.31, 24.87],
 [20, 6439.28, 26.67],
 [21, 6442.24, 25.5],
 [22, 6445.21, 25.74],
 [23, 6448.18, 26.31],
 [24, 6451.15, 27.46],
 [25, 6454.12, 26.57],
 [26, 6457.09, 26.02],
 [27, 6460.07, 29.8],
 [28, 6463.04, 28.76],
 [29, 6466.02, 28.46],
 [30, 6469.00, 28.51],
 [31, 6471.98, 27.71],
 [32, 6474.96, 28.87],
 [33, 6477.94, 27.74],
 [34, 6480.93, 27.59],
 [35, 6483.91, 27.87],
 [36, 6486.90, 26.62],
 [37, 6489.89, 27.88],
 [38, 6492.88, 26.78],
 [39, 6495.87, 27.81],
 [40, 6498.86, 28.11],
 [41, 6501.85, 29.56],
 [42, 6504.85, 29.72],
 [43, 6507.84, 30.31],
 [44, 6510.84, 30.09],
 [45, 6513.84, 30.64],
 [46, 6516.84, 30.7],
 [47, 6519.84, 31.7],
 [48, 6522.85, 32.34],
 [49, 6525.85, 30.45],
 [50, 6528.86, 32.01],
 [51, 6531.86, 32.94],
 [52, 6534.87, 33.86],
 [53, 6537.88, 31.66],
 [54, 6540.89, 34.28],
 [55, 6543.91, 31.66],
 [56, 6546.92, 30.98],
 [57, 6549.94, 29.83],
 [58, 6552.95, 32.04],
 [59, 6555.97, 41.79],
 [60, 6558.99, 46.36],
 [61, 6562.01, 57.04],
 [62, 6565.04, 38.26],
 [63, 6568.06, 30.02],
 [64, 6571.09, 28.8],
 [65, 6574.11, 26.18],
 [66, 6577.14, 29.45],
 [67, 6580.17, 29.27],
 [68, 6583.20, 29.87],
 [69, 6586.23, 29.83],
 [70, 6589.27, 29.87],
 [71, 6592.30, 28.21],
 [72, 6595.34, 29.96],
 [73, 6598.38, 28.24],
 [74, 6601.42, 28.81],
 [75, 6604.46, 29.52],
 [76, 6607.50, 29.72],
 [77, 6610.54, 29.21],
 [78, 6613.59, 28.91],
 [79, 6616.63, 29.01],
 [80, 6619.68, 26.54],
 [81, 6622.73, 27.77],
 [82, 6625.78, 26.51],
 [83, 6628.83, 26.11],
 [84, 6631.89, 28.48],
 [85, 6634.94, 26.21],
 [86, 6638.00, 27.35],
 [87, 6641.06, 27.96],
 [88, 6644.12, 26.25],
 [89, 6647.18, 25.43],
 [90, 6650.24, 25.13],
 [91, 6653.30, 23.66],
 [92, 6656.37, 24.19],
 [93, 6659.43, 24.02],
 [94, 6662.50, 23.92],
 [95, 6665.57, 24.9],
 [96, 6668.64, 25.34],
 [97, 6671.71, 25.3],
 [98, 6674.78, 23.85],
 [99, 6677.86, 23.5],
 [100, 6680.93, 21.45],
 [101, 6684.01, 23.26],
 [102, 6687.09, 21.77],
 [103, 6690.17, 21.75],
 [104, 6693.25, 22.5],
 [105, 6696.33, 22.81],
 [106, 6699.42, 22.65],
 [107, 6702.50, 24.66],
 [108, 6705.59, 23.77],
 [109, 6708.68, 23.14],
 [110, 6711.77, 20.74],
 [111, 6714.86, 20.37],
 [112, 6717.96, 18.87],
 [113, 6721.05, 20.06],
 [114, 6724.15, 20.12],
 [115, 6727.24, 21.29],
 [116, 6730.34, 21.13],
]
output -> 0.06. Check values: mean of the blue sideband 35.4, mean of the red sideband 22.8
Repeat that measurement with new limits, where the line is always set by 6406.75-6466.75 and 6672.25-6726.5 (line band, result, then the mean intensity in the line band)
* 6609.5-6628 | -0.19 mag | 27.9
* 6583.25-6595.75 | -0.23 mag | 29.5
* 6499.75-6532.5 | -0.23 mag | 30.9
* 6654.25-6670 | -0.08 mag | 24.4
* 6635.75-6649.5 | -0.16 mag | 26.6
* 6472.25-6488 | -0.09 mag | 27.8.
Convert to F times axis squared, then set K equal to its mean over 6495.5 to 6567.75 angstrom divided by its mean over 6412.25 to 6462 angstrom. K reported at 1.33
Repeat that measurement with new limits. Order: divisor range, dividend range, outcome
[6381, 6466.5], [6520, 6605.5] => 1.36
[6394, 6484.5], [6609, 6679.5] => 1.06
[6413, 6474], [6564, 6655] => 1.12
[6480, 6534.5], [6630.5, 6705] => 0.86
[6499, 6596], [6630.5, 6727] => 0.76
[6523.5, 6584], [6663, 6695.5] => 0.72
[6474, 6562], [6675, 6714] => 0.76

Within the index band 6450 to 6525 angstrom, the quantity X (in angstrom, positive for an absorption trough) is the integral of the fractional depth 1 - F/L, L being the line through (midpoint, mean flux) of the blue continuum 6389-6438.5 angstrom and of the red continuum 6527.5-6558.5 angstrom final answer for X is 2.4 angstrom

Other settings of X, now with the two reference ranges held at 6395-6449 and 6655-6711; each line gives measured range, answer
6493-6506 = -2.05 angstrom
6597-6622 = -4.99 angstrom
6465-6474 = -1.22 angstrom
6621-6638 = -2.31 angstrom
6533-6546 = -4.46 angstrom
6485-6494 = -0.87 angstrom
